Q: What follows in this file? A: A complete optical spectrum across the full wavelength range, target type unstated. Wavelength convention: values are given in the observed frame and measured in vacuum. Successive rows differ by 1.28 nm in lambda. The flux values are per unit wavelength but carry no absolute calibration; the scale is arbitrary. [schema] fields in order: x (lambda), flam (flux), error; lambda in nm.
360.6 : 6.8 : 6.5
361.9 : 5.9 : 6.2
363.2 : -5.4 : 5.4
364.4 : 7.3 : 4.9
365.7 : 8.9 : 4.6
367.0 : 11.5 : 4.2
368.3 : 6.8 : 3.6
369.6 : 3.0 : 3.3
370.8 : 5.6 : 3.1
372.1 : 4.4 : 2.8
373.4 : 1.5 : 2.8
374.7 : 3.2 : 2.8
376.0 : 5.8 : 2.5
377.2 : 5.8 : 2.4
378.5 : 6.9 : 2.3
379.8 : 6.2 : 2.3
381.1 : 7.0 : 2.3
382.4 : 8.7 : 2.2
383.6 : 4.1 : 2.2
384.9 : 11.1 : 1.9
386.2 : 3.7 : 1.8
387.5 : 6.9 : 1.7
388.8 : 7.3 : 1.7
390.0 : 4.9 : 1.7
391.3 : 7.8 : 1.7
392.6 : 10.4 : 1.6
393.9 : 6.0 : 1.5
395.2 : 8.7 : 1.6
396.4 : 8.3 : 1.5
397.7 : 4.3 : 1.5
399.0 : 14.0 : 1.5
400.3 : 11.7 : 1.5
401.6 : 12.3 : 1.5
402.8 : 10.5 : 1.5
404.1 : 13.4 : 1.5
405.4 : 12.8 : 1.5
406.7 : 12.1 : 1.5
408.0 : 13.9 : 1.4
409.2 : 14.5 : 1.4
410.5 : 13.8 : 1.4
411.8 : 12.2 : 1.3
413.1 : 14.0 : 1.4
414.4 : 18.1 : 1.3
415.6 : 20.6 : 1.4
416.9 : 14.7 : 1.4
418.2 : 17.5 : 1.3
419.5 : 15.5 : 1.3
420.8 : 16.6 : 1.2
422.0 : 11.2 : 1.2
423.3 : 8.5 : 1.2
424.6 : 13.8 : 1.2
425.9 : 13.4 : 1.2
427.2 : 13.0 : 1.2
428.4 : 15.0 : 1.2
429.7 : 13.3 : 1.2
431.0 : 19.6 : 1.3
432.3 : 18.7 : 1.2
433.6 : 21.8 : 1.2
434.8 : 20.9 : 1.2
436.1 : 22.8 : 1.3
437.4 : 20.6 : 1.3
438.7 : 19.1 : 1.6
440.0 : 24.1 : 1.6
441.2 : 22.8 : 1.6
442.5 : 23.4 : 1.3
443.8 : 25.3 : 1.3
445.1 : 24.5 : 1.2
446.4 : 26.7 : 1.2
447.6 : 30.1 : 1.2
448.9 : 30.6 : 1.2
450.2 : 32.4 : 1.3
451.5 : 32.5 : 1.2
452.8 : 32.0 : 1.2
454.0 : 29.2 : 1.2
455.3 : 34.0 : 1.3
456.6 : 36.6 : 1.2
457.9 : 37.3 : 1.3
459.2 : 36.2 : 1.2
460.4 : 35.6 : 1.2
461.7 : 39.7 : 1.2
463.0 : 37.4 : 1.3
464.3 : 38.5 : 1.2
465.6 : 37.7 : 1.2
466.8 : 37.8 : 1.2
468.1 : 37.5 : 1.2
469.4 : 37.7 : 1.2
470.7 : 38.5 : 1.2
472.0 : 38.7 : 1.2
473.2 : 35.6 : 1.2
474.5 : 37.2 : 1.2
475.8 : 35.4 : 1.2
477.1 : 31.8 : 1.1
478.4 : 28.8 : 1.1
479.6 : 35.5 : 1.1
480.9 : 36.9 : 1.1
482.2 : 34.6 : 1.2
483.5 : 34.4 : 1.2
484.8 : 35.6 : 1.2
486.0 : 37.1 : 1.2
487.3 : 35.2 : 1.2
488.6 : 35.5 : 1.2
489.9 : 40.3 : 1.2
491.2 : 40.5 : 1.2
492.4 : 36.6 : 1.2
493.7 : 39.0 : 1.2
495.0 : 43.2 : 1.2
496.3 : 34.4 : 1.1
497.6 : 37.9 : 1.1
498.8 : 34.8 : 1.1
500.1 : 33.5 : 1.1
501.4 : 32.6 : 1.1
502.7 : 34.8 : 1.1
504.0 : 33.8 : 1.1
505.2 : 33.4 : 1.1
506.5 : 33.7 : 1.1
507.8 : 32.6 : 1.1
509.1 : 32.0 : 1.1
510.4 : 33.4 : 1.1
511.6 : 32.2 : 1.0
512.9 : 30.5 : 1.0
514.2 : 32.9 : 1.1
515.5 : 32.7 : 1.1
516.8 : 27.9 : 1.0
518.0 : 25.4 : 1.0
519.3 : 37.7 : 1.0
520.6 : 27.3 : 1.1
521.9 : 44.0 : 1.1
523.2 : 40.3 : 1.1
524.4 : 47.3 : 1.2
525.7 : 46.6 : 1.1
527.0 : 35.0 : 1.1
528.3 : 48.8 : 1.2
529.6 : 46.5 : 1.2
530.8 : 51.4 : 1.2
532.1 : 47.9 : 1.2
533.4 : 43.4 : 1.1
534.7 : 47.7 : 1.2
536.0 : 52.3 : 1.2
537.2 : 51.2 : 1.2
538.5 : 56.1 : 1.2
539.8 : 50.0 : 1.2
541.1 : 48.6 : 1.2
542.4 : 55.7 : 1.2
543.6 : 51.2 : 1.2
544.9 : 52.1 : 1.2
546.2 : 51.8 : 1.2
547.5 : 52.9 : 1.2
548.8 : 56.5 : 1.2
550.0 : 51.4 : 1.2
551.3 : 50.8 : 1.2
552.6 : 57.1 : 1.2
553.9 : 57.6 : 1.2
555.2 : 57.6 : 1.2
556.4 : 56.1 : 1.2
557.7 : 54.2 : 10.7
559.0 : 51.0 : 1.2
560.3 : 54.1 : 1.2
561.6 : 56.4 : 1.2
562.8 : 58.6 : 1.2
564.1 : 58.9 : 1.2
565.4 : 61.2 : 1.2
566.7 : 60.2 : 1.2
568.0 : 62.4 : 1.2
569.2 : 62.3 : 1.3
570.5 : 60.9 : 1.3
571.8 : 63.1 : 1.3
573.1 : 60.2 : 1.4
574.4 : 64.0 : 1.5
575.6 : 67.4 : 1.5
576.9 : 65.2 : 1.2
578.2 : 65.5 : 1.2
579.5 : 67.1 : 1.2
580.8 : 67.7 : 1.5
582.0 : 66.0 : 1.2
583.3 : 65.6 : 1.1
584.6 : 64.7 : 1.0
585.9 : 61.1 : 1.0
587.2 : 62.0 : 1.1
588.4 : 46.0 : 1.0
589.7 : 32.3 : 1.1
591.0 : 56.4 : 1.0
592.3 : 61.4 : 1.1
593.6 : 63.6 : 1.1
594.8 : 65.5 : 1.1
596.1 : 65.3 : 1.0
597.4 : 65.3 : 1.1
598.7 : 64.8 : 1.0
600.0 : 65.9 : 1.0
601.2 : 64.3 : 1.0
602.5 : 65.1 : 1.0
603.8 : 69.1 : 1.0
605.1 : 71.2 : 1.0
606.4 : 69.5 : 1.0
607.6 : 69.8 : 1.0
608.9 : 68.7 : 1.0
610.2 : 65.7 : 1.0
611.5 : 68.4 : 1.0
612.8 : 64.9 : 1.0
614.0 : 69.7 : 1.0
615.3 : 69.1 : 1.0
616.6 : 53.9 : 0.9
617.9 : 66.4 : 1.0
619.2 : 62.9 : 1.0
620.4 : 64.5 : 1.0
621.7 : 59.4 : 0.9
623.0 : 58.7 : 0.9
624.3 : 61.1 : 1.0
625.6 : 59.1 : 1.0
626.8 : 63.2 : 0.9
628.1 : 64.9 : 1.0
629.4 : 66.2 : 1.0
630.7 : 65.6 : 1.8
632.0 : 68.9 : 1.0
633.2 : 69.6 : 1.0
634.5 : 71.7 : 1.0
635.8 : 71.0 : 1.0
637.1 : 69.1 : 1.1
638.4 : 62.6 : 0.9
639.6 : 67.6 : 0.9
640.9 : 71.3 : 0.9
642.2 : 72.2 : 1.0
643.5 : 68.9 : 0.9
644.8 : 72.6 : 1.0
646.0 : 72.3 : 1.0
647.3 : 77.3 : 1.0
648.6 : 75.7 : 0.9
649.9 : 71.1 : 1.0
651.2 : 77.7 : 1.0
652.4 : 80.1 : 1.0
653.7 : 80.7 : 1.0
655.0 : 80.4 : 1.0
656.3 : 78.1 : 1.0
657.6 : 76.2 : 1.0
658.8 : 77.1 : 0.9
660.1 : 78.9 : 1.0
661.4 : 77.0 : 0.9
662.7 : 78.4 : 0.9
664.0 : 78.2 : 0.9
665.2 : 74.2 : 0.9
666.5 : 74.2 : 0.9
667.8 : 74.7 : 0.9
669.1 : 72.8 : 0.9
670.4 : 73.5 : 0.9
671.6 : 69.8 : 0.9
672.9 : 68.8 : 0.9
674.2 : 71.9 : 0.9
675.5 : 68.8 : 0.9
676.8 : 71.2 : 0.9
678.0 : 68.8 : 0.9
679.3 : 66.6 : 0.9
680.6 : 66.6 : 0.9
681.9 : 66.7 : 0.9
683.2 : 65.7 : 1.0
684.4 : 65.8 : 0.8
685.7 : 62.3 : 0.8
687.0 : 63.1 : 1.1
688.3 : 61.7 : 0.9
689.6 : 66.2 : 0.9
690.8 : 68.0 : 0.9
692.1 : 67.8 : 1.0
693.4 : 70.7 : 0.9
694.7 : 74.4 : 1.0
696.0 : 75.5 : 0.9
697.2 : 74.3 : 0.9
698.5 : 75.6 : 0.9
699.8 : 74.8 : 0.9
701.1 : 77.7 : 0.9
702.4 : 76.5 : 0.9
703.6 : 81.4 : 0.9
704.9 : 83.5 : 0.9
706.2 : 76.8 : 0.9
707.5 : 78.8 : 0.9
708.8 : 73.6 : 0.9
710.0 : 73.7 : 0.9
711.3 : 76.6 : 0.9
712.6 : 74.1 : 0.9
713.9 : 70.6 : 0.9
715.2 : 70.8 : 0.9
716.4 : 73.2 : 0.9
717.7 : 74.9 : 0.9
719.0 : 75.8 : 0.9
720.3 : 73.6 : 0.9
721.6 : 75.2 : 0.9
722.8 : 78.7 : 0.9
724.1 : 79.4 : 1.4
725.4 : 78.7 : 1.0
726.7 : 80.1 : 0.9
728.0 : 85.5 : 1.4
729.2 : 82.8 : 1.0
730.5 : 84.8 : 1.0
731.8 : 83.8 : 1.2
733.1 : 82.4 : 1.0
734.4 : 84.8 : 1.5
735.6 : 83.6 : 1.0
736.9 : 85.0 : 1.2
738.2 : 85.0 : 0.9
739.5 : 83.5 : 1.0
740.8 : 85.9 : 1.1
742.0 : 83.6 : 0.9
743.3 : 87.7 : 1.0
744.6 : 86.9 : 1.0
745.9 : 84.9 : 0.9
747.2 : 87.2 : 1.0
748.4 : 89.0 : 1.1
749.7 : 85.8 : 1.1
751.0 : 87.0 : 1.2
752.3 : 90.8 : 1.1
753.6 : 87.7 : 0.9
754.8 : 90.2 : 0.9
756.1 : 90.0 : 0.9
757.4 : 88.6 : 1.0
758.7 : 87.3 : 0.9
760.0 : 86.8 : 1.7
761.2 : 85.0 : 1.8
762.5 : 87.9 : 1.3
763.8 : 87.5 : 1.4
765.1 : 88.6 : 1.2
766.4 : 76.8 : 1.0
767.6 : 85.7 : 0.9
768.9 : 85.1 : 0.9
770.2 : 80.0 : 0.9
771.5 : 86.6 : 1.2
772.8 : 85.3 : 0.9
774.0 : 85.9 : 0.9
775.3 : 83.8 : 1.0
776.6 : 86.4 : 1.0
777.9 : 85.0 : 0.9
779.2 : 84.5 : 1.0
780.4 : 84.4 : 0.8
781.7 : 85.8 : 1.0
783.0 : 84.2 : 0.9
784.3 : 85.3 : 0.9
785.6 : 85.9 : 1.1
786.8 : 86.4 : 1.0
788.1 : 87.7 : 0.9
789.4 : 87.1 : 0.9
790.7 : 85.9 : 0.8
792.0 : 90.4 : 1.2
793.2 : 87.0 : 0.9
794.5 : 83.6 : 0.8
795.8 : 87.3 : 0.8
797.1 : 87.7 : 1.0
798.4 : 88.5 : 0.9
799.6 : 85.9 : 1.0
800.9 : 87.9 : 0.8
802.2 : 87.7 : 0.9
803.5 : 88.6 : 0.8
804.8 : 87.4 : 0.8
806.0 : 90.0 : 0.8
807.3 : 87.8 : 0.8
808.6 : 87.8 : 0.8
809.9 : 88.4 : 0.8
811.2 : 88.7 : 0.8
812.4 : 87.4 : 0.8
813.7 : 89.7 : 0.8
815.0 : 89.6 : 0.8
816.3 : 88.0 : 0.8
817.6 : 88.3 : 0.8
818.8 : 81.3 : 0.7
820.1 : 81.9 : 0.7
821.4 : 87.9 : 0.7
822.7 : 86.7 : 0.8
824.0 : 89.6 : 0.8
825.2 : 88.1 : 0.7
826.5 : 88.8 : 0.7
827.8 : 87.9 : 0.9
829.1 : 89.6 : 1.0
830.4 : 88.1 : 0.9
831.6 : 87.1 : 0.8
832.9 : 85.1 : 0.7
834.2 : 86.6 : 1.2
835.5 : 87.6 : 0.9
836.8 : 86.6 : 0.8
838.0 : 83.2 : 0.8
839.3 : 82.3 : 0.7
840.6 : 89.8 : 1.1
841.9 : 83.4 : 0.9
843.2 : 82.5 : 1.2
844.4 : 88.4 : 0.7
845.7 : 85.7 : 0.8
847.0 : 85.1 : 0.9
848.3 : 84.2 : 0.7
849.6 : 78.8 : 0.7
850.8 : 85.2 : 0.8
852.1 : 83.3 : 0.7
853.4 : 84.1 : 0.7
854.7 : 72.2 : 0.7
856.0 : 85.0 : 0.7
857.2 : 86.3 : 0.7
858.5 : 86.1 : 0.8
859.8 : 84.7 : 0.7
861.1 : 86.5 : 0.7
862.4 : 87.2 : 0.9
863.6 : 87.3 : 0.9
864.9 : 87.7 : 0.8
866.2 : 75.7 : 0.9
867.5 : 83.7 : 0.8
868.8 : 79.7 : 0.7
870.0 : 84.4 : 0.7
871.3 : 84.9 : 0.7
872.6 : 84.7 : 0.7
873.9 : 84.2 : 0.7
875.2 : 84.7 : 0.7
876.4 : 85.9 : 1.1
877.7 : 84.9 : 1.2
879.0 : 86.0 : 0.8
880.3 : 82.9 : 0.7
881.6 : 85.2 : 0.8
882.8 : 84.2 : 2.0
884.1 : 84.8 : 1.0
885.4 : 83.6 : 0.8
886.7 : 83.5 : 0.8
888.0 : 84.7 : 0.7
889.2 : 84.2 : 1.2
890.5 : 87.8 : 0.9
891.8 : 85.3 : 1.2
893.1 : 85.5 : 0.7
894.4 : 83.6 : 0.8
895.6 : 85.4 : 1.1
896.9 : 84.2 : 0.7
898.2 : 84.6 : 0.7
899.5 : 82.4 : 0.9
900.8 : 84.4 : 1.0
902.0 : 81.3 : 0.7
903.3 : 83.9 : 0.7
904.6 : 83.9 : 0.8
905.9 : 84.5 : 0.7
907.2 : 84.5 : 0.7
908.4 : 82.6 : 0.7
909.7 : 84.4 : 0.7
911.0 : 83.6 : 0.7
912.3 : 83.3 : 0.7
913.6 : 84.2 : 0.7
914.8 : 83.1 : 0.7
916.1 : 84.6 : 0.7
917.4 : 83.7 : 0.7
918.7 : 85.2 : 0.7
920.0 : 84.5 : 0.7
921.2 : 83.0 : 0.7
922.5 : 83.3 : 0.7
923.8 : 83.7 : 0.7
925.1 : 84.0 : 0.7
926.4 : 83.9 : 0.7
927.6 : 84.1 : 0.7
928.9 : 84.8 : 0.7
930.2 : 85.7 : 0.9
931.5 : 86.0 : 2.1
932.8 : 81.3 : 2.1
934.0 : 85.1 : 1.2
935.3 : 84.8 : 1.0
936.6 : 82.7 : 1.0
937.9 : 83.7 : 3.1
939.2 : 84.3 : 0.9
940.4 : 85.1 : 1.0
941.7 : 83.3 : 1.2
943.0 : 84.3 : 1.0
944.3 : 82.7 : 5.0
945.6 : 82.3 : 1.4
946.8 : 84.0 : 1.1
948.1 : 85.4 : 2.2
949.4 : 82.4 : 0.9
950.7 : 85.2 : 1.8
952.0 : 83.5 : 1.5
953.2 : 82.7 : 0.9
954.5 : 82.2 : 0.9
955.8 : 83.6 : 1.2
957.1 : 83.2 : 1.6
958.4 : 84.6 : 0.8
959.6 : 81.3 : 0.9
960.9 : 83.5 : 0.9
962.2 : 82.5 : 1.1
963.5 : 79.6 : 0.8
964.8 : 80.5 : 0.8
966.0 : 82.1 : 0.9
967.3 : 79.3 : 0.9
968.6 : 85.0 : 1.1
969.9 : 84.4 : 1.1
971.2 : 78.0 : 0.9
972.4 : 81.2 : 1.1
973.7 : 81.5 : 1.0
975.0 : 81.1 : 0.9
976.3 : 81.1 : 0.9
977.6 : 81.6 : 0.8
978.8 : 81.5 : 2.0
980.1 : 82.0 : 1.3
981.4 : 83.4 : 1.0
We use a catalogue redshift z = 0.000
